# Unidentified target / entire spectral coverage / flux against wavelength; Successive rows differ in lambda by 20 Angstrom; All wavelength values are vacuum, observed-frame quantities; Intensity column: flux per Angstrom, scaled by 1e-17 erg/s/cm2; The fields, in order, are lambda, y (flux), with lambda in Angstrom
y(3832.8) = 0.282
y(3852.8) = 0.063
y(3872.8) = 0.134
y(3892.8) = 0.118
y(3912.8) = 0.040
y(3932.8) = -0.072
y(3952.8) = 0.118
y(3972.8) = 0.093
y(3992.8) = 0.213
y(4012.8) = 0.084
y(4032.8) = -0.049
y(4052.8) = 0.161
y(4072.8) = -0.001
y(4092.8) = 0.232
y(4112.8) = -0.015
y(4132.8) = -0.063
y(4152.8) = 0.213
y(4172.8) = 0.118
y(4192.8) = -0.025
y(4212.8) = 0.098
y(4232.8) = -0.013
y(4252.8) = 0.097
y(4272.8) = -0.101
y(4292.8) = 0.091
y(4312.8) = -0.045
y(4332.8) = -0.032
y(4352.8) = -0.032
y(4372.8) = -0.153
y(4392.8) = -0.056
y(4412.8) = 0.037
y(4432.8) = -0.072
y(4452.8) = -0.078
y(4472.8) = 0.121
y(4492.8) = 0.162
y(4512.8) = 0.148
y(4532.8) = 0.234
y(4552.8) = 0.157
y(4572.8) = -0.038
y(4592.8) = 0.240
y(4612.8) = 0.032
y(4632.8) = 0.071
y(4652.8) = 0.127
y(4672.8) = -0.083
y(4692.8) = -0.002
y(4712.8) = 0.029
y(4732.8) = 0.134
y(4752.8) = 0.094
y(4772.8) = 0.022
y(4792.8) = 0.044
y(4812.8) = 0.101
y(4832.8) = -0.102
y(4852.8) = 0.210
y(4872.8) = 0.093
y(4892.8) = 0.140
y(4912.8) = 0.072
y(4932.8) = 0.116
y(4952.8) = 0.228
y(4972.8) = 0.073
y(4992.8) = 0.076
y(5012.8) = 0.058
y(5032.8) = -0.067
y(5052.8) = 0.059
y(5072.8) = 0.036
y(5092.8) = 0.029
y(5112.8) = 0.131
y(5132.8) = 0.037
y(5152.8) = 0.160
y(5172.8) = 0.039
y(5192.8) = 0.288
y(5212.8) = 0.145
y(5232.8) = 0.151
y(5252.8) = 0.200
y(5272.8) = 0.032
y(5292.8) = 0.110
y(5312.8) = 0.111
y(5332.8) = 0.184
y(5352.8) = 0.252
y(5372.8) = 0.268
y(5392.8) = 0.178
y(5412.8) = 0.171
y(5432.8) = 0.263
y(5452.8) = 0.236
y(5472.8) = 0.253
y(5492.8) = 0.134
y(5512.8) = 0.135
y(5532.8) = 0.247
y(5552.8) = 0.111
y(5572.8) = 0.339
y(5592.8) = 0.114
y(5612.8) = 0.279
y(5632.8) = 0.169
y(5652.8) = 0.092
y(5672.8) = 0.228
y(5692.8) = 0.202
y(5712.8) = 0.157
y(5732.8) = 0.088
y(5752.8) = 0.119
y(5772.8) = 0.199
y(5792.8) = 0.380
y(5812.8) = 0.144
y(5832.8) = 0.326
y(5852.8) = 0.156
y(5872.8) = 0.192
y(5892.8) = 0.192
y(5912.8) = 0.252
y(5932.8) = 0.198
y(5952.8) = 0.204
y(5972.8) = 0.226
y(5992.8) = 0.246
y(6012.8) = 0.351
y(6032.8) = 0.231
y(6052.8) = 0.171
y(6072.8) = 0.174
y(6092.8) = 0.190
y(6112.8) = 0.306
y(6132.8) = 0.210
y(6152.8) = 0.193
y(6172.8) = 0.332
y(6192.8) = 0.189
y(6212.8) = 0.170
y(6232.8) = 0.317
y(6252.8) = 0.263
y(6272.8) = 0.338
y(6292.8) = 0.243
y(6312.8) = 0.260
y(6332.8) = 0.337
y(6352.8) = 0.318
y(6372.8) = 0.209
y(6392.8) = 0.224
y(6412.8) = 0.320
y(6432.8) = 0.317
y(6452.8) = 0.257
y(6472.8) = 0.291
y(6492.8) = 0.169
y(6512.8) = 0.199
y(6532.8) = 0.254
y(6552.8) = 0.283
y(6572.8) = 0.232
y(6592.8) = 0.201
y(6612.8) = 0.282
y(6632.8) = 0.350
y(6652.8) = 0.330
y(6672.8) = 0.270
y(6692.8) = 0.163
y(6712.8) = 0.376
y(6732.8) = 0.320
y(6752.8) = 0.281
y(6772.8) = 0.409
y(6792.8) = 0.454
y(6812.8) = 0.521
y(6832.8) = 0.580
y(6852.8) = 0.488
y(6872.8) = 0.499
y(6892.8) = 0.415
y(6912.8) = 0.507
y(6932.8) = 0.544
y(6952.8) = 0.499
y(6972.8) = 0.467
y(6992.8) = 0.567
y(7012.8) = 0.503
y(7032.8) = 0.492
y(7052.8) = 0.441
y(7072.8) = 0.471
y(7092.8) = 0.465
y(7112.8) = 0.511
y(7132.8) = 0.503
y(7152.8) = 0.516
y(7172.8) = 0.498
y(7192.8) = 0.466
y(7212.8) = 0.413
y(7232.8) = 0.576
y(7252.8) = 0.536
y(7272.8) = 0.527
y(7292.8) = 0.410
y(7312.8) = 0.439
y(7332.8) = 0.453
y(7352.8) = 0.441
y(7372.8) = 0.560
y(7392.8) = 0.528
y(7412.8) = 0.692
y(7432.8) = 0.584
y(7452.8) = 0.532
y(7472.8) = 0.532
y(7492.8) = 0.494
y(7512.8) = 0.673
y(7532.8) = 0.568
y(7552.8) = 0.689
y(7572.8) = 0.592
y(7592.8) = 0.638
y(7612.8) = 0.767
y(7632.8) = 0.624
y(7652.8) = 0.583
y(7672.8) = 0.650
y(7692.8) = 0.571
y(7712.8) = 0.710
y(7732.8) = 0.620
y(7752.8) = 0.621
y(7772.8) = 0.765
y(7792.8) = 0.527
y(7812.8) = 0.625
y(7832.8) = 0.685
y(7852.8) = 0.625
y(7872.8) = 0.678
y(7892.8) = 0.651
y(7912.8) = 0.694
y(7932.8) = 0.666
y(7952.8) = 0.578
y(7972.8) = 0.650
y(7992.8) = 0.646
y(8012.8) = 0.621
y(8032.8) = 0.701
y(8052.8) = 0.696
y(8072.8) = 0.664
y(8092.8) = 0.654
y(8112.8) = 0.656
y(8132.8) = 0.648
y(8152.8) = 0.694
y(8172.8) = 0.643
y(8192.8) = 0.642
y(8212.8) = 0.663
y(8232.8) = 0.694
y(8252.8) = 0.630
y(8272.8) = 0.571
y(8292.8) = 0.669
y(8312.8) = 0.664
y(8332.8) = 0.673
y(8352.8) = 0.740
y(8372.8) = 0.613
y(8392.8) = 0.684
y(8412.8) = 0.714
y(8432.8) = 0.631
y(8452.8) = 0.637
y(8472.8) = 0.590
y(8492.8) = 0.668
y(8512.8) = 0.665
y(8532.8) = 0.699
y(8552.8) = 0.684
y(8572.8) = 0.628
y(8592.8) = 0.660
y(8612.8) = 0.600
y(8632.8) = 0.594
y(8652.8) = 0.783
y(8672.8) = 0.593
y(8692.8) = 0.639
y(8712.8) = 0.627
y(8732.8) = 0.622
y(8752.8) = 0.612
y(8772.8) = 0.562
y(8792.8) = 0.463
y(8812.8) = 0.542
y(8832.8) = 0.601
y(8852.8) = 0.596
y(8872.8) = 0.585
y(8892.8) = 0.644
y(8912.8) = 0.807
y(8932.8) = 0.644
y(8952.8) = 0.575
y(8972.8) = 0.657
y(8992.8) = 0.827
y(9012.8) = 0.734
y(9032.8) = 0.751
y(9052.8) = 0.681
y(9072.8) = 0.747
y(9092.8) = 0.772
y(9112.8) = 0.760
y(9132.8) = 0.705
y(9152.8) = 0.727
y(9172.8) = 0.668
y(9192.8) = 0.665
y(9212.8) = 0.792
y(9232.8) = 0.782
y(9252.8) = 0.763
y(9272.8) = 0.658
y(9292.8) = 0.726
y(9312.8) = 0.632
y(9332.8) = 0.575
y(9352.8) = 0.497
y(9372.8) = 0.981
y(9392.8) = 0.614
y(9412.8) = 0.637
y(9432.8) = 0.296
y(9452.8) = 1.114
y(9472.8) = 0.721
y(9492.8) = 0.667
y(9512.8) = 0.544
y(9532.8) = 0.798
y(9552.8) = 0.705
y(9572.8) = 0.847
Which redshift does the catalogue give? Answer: 0.70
